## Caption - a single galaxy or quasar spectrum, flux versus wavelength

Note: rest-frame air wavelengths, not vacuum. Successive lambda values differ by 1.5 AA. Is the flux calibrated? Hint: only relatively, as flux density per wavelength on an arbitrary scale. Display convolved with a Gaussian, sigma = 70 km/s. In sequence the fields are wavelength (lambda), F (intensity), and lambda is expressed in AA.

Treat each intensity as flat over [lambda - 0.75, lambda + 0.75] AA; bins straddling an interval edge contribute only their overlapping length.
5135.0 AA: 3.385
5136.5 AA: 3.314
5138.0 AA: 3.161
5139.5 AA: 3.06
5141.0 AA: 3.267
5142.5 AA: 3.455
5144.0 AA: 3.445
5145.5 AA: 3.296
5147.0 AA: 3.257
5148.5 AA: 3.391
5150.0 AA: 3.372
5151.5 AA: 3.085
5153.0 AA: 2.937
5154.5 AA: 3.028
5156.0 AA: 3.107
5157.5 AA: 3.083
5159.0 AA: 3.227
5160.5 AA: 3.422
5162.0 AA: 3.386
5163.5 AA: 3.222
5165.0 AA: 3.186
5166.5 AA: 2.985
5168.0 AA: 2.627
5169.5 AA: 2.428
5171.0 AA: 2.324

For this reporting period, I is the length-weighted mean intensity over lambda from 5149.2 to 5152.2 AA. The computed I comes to 3.23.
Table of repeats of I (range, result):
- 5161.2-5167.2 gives 3.2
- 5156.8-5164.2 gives 3.27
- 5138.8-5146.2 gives 3.31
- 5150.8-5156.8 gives 3.04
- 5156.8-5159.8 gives 3.16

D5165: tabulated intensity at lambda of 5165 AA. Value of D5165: 3.186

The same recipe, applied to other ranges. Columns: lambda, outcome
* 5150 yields 3.372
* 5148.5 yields 3.391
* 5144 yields 3.445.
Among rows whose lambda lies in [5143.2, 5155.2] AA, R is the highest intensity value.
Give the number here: 3.445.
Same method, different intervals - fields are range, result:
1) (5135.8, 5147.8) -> 3.455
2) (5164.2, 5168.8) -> 3.186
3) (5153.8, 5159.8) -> 3.227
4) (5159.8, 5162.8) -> 3.422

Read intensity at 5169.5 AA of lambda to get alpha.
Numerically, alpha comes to 2.428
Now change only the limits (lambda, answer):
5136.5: 3.314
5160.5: 3.422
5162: 3.386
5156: 3.107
